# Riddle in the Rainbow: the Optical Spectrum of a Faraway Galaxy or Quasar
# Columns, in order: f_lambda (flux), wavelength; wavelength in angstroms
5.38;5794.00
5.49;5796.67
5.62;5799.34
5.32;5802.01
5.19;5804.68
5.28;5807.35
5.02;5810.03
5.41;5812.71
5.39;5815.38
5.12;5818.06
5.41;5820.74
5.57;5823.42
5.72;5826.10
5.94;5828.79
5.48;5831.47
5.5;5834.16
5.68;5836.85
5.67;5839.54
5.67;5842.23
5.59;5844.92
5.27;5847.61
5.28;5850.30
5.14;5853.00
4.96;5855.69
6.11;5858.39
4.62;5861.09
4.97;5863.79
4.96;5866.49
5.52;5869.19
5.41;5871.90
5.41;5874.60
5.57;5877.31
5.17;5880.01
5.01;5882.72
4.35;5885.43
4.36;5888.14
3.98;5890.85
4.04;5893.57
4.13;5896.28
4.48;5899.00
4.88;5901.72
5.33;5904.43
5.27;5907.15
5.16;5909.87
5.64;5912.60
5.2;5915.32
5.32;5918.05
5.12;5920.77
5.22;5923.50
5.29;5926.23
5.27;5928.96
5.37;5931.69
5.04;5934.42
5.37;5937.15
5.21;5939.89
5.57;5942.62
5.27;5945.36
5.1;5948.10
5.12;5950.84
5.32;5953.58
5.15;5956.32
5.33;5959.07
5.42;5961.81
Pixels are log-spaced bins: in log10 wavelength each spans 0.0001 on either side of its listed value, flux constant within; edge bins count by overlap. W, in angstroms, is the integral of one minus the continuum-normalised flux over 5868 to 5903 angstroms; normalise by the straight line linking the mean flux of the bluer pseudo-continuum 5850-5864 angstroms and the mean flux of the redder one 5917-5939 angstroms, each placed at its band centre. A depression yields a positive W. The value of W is 2.8 angstroms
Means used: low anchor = 5.19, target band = 4.79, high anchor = 5.25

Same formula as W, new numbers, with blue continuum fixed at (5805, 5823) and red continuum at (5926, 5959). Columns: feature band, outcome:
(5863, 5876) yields 0.0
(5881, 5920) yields 3.4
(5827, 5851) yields -1.3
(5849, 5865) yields 0.3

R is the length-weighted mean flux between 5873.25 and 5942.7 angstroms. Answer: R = 5.02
